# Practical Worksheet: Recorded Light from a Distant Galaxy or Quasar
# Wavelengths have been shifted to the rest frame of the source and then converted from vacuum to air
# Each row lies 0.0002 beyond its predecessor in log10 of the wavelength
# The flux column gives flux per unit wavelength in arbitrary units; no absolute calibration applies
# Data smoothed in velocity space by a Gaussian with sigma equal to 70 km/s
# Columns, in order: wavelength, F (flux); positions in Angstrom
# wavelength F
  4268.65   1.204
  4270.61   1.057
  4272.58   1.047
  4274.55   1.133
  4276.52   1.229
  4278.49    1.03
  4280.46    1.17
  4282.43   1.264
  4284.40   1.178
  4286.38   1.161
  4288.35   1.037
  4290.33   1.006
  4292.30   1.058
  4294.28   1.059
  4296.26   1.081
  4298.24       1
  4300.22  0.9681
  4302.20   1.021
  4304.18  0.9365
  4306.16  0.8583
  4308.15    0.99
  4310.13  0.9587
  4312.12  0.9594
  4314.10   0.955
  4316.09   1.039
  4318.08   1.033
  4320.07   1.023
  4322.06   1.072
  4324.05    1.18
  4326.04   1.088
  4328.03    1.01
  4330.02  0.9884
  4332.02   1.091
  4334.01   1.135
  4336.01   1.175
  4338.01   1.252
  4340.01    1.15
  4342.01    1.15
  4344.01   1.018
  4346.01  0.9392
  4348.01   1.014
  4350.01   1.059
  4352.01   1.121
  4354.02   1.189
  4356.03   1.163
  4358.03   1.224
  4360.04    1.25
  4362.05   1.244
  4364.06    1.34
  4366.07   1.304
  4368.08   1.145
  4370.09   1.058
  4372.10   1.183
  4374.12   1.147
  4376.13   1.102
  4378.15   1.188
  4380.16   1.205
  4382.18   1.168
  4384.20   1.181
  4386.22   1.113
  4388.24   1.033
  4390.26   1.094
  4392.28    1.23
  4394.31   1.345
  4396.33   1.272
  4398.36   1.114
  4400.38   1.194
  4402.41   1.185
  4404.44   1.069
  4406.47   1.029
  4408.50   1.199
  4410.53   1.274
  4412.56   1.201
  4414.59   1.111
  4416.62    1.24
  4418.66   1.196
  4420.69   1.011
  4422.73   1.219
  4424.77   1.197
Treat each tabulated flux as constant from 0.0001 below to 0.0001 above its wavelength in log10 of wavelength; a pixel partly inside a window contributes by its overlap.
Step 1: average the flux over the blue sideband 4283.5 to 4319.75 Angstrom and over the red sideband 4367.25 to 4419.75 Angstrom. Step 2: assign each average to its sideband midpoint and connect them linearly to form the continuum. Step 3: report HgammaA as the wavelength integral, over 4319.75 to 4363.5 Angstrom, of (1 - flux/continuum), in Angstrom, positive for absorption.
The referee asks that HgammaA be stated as -1.5 Angstrom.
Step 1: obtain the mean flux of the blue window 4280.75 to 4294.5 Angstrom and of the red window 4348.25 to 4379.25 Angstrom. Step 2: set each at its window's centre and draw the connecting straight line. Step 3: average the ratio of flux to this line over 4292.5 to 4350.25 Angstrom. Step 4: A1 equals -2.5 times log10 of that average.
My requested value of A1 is 0.10 mag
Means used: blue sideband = 1.11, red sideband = 1.18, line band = 1.04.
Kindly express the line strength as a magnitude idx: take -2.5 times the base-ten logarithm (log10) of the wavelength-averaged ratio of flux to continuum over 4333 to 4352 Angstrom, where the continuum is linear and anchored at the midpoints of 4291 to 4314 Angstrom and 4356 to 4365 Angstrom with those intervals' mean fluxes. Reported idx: 0.07 mag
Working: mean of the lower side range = 0.989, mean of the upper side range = 1.25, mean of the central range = 1.1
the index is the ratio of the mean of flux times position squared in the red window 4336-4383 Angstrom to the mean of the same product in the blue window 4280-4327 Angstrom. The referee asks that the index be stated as 1.1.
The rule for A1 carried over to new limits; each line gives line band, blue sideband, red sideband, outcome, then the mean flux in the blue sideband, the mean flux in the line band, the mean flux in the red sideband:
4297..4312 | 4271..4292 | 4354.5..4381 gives 0.18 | 1.12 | 0.963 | 1.2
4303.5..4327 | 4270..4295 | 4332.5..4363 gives 0.12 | 1.11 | 1.01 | 1.14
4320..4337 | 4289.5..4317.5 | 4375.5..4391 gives -0.05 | 0.993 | 1.09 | 1.14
